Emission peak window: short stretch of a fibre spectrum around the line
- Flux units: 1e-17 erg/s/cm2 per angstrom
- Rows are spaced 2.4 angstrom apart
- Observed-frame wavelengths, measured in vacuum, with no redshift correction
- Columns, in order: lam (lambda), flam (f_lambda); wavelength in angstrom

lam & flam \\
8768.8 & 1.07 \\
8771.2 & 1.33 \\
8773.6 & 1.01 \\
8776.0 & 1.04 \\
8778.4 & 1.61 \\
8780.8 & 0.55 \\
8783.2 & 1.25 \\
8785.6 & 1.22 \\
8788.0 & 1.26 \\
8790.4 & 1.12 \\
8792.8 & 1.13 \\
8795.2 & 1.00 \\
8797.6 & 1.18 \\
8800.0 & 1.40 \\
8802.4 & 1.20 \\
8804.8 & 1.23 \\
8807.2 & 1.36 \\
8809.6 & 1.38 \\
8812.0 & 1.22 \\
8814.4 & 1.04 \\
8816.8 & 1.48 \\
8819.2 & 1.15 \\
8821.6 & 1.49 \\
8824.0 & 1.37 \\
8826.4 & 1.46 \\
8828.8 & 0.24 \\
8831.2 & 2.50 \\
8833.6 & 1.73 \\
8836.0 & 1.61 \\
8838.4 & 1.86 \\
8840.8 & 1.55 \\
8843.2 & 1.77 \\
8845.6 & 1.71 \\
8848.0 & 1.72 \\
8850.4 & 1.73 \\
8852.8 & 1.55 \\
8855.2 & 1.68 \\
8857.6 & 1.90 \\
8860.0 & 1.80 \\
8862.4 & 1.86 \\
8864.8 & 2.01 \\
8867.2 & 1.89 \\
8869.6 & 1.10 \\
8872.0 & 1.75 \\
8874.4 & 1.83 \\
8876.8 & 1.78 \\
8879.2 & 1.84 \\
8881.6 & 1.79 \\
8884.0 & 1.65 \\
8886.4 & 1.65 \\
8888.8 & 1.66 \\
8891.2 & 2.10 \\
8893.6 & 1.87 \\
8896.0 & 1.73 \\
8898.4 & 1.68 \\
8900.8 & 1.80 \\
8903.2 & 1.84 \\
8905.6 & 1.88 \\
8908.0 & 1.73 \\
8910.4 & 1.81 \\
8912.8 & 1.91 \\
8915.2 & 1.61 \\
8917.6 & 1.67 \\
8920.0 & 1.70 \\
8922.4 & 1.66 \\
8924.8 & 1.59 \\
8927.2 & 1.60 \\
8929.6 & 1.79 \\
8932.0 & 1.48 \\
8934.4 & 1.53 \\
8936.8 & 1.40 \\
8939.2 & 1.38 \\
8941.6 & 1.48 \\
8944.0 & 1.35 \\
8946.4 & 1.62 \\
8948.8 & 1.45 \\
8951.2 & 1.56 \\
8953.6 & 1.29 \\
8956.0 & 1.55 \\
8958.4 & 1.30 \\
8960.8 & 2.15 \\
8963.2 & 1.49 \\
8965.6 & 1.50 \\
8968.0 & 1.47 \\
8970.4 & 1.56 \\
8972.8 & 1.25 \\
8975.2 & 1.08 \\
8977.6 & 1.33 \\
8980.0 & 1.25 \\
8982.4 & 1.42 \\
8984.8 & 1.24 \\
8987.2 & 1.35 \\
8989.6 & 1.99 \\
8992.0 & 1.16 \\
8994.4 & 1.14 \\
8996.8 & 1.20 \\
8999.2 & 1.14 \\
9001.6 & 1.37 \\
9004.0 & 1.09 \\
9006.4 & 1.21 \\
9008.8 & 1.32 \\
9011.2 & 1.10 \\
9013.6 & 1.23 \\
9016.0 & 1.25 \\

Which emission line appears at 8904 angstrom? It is Mg II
